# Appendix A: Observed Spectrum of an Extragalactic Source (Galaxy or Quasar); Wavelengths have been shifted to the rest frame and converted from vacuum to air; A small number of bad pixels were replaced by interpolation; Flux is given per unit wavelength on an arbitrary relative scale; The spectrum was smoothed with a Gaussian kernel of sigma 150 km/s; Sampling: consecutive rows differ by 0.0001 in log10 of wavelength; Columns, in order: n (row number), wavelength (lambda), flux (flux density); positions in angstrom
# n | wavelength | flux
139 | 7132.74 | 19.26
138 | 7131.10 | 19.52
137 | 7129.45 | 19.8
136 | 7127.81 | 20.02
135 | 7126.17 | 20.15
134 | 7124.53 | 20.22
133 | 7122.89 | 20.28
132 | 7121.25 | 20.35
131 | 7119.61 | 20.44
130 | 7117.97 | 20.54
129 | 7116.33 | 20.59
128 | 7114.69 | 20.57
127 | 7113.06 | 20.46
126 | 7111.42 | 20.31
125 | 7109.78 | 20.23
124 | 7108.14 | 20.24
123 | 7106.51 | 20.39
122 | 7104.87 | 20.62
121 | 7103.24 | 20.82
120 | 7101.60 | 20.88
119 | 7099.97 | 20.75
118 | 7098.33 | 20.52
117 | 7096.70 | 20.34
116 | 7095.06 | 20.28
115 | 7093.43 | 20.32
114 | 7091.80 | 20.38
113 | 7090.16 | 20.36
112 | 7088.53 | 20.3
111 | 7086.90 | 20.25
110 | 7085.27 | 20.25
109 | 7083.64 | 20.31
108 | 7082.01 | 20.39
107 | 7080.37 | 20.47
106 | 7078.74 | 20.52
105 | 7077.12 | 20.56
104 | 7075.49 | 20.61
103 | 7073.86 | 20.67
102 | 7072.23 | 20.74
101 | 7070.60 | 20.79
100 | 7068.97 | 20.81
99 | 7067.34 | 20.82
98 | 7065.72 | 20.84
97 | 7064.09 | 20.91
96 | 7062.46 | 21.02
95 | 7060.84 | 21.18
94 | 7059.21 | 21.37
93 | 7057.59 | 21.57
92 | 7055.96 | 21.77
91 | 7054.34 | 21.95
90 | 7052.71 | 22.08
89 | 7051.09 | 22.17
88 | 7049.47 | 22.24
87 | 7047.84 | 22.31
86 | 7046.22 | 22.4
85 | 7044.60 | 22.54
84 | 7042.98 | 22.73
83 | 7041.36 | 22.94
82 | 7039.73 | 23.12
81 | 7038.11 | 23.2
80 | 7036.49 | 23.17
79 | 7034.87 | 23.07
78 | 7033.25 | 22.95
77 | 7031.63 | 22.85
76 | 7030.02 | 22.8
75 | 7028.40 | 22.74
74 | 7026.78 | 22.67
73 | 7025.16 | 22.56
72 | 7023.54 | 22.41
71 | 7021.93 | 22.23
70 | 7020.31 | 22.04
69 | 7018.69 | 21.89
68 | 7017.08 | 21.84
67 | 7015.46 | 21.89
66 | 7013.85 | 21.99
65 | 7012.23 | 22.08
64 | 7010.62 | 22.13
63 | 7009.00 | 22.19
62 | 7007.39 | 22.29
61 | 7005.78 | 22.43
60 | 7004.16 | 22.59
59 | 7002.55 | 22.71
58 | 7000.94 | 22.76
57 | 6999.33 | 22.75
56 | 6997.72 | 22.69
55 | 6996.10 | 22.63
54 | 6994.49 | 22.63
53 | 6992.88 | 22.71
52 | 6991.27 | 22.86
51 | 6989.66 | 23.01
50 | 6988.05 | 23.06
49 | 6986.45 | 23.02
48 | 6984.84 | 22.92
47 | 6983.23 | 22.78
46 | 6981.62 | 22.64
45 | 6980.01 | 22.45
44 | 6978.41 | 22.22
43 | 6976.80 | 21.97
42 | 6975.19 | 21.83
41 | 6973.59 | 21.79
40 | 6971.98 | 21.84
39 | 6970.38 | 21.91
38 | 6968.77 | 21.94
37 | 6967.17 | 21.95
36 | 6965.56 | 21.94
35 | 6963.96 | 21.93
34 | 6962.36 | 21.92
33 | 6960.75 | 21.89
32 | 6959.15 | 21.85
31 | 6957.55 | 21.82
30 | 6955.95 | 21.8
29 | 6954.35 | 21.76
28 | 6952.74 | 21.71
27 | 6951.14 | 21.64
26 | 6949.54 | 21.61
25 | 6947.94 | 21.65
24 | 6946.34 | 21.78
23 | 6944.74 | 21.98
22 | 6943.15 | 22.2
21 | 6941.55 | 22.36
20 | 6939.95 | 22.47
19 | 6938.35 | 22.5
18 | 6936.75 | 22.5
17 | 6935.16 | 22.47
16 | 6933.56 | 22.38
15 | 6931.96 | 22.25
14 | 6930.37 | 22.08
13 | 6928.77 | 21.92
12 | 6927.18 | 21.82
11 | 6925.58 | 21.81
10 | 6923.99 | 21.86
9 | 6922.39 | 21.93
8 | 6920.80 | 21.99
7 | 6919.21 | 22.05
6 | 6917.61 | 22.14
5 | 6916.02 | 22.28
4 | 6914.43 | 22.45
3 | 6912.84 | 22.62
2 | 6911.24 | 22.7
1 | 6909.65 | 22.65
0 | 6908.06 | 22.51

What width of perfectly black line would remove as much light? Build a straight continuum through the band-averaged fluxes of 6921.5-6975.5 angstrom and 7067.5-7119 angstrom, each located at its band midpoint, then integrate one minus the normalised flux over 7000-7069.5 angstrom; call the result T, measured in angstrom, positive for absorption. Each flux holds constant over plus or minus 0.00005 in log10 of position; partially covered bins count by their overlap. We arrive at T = -3.6 angstrom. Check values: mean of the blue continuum 22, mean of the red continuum 20.5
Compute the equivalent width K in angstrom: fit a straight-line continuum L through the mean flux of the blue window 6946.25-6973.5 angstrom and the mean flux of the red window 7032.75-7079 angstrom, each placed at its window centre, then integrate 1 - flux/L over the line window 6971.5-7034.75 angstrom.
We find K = -2.0 angstrom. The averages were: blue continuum 21.8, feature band 22.5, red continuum 21.8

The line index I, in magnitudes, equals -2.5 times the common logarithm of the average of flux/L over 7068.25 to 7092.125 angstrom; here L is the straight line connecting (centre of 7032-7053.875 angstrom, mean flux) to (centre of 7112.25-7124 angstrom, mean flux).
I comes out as 0.06 mag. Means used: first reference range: 22.7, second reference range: 20.5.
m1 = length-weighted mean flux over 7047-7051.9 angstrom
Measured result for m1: 22.2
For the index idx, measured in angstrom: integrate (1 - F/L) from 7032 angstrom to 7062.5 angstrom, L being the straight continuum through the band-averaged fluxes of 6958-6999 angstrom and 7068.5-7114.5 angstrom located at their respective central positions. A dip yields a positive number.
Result -1.6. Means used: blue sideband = 22.3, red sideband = 20.5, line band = 22.3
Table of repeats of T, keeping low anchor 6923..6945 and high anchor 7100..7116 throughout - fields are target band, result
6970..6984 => -0.25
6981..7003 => -1.18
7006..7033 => -1.18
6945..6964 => 0.18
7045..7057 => -0.61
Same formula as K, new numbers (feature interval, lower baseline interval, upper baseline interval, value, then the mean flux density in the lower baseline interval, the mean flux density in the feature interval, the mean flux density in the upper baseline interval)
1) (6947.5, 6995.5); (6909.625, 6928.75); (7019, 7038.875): 0.5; 22.2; 22.2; 22.7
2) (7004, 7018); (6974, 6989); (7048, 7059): 0.1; 22.5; 22.1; 21.9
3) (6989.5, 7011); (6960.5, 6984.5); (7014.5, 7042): -0.2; 22.1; 22.6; 22.6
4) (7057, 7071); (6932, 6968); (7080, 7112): -0.2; 22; 21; 20.4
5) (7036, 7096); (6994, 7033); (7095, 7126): 0.2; 22.4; 21.3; 20.5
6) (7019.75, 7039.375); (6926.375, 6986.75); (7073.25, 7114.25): -1.4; 22.1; 22.7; 20.5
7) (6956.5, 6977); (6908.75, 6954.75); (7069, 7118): -0.1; 22.1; 21.9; 20.5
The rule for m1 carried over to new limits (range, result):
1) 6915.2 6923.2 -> 22.1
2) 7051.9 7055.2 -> 22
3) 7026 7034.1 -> 22.8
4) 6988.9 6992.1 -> 22.9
